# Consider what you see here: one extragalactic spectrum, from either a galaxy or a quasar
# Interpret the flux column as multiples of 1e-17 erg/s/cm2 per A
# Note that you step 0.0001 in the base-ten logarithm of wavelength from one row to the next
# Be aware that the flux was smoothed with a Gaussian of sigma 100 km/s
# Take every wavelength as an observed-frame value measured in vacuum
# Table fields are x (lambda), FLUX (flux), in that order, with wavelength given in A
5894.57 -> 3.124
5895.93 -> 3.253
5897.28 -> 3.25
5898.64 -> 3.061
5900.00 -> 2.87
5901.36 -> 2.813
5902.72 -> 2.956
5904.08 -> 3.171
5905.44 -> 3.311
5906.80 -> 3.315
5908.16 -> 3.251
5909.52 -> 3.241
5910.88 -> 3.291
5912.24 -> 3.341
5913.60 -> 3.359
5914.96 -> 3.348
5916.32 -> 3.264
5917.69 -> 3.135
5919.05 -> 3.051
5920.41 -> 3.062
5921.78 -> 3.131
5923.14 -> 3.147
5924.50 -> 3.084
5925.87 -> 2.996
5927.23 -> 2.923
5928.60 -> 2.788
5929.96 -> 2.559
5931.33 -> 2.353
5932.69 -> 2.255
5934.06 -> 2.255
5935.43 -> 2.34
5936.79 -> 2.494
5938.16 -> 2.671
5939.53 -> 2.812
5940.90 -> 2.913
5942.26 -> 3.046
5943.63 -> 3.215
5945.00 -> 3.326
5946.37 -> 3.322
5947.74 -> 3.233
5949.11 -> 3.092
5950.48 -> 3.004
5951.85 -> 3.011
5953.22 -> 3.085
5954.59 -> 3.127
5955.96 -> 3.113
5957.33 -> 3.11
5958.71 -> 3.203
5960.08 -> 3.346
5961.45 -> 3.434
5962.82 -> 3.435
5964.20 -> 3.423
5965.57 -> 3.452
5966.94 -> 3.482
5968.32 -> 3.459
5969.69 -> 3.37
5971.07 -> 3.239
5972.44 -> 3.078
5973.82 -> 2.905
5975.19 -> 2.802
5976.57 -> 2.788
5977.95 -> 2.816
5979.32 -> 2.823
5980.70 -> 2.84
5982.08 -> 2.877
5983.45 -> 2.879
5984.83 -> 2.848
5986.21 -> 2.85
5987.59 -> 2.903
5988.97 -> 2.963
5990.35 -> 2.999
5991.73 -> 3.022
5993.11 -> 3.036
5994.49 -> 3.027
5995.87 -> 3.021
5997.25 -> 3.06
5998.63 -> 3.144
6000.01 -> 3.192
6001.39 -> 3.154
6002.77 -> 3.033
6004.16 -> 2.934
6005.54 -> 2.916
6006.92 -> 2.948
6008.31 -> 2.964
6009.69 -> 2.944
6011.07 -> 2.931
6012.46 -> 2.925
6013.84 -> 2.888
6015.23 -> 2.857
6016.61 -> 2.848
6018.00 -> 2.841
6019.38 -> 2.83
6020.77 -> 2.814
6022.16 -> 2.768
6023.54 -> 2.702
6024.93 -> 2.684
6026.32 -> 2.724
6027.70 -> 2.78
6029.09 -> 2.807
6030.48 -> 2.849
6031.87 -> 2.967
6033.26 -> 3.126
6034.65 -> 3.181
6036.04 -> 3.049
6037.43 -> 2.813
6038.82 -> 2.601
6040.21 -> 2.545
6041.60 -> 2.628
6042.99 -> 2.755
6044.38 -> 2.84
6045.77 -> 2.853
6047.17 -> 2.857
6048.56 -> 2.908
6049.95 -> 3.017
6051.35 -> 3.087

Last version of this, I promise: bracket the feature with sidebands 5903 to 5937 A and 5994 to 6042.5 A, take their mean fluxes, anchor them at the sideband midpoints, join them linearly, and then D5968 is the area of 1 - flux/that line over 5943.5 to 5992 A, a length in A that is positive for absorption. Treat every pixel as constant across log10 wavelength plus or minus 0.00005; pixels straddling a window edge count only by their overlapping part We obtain -2.7 A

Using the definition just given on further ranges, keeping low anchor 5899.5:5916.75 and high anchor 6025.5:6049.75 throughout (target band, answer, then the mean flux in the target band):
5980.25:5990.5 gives 0.3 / 2.89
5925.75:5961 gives 2.2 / 2.91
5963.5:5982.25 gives -0.5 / 3.1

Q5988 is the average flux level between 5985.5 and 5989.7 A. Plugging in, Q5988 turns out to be 2.9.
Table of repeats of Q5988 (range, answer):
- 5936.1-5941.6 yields 2.73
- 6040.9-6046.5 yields 2.77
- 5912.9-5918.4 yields 3.28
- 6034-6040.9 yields 2.84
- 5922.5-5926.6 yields 3.08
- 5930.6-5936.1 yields 2.3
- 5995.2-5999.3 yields 3.08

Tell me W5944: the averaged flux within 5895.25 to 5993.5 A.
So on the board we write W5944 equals 3.04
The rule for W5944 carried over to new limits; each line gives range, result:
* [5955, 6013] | 3.06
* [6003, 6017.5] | 2.92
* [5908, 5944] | 2.93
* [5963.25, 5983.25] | 3.1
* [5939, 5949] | 3.13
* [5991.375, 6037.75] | 2.94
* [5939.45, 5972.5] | 3.22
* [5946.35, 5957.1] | 3.11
